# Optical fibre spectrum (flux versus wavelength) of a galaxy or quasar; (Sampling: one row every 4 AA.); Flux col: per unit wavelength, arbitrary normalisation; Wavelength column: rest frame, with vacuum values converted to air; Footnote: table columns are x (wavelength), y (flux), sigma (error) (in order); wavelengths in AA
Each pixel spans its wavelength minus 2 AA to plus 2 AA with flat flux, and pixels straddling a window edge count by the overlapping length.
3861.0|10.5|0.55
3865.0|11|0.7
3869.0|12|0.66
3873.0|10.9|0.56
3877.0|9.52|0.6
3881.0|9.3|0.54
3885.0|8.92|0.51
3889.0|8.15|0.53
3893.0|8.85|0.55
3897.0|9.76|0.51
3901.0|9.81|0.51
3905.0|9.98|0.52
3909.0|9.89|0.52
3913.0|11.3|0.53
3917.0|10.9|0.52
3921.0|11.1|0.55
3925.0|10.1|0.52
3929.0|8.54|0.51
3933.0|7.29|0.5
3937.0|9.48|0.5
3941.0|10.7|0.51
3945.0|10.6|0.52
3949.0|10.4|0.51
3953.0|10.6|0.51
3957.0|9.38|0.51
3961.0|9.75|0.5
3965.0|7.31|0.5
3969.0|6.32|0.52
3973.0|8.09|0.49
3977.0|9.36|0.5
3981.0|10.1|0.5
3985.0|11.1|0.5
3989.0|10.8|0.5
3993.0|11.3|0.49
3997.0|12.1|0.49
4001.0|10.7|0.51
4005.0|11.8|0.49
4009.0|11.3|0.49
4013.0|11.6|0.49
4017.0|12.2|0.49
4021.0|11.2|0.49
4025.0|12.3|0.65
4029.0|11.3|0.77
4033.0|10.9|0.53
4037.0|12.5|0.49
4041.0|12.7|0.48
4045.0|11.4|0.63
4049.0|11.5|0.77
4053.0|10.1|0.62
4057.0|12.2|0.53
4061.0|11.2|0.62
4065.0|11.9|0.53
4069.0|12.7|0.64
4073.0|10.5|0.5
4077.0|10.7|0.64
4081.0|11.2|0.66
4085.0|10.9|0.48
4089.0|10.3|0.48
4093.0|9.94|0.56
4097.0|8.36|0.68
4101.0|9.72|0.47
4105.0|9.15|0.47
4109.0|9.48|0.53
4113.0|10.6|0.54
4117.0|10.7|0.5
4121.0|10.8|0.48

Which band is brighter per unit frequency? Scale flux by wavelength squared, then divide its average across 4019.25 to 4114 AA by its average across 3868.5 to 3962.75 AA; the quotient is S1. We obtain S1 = 1.20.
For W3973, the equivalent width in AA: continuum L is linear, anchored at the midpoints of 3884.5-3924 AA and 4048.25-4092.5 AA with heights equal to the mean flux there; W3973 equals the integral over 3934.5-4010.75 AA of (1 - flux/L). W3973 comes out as 2.8 AA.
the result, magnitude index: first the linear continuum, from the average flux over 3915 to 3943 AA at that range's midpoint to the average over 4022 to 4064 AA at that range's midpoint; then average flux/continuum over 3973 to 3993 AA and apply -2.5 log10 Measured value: 0.04 mag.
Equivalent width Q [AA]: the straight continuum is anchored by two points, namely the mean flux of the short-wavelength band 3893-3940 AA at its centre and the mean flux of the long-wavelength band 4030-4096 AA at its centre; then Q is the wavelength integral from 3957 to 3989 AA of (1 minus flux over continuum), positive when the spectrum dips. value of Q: 4.2 AA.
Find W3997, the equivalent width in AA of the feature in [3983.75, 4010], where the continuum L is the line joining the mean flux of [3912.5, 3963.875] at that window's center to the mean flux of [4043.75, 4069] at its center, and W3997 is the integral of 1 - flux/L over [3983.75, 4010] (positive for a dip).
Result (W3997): -1.5 AA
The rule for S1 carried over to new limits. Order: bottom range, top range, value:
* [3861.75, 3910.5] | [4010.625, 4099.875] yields 1.24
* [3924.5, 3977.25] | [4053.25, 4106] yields 1.25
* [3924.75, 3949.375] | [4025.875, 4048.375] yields 1.30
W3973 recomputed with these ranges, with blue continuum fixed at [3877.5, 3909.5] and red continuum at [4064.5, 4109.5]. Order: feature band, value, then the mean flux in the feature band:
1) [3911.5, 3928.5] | -2.1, 10.6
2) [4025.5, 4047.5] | -3.7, 11.8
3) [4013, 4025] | -2.1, 11.8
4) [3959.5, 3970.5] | 2.2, 7.77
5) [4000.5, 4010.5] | -1.4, 11.3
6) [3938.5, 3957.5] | -1.5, 10.4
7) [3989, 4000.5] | -1.8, 11.4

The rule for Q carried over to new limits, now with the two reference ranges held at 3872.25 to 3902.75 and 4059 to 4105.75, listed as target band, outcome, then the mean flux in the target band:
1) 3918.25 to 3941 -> 0.3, 9.48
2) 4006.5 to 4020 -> -2.0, 11.7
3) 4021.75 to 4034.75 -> -1.6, 11.5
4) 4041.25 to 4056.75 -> -1.4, 11.3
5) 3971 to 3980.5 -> 0.9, 8.94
